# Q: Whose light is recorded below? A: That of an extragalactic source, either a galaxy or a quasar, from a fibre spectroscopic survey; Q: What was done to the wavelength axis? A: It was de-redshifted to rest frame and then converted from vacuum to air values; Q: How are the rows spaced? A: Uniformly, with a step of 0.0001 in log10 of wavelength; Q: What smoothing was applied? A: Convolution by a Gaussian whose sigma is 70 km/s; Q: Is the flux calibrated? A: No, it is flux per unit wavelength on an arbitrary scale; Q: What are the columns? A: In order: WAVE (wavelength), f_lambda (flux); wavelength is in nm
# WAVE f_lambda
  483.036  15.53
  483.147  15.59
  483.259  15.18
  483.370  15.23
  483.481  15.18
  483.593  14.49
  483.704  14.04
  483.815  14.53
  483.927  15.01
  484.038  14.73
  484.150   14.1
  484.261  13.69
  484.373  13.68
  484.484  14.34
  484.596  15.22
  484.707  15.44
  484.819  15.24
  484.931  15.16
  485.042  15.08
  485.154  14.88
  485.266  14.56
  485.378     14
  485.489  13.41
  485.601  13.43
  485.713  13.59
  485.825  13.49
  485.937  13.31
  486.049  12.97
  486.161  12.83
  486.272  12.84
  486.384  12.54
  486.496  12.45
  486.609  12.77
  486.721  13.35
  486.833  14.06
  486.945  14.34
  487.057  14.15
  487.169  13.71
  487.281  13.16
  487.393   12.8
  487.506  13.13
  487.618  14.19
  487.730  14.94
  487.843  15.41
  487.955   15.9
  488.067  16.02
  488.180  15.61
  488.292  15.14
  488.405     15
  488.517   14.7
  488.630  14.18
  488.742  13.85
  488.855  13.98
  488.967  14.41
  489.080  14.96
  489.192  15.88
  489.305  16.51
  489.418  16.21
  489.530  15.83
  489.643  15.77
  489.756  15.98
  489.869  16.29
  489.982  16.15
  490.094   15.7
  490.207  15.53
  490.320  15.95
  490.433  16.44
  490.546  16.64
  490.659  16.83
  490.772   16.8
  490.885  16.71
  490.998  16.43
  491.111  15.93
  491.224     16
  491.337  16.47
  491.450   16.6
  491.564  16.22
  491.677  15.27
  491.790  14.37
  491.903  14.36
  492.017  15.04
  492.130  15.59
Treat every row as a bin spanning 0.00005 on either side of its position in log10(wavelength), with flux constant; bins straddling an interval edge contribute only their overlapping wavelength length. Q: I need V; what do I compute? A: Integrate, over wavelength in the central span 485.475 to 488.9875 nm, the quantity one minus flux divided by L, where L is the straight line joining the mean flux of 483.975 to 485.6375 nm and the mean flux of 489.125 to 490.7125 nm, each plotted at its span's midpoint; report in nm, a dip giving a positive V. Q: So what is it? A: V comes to 0.307 nm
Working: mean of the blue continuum 14.5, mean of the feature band 13.9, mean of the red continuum 16.1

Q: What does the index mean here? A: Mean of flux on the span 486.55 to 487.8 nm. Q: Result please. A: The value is 13.7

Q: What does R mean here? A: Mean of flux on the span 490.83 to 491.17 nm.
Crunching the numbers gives 16.4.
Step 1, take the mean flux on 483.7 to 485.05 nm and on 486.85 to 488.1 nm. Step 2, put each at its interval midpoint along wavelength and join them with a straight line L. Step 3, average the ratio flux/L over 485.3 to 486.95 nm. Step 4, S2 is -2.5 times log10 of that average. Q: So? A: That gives 0.09 mag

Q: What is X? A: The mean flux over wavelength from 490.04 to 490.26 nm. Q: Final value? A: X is 15.6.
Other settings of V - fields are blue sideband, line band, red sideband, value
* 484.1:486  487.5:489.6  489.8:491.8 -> 0.04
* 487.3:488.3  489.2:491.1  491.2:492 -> -0.12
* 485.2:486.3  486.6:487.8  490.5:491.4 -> 0.05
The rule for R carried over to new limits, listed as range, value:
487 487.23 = 13.9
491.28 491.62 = 16.4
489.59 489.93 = 16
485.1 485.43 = 14.5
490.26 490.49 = 16.2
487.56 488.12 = 15.3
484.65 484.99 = 15.3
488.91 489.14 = 14.8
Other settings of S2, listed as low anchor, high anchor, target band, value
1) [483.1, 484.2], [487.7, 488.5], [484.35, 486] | 0.05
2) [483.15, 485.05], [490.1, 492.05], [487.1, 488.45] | 0.06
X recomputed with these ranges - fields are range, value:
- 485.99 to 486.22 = 12.9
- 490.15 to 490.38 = 15.7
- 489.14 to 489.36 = 16.2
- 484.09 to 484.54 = 14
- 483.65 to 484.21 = 14.5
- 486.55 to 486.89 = 13.4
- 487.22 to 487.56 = 13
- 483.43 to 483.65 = 14.8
